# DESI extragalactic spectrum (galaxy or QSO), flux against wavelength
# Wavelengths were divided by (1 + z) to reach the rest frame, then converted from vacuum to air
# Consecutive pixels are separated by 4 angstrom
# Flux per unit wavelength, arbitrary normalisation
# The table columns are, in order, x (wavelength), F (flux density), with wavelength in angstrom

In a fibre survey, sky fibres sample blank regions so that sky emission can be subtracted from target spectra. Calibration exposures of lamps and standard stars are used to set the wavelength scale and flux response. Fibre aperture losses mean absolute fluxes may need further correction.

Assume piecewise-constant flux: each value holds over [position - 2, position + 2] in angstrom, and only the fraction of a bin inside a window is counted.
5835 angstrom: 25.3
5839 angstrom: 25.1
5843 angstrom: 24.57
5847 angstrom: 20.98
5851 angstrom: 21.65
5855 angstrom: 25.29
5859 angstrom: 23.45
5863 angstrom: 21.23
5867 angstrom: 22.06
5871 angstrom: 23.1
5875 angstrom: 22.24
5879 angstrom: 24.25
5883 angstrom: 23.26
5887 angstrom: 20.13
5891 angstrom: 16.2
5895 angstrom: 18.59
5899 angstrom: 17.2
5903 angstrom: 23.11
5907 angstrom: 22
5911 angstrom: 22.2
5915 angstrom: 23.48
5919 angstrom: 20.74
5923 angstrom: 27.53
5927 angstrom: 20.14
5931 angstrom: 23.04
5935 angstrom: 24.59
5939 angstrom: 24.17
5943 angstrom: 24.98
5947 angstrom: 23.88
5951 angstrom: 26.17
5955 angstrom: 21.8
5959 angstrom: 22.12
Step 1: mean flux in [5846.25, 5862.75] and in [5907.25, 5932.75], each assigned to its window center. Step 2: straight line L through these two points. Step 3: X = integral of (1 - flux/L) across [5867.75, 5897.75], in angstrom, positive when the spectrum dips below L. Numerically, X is 2.3 angstrom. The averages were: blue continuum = 22.8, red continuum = 22.8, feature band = 21.1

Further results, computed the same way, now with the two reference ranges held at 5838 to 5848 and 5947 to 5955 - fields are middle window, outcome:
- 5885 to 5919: 5.27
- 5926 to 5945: 0.65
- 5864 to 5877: 0.82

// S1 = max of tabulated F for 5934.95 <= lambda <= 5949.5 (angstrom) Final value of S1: 24.98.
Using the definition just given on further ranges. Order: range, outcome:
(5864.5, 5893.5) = 24.25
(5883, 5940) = 27.53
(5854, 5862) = 25.29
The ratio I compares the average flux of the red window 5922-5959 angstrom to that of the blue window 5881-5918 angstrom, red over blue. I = 1.15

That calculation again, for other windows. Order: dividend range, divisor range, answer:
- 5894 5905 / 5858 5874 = 0.88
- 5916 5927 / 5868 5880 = 1.01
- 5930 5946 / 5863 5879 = 1.08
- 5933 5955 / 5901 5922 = 1.09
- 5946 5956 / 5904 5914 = 1.08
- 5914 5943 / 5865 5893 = 1.09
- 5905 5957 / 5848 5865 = 1.03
